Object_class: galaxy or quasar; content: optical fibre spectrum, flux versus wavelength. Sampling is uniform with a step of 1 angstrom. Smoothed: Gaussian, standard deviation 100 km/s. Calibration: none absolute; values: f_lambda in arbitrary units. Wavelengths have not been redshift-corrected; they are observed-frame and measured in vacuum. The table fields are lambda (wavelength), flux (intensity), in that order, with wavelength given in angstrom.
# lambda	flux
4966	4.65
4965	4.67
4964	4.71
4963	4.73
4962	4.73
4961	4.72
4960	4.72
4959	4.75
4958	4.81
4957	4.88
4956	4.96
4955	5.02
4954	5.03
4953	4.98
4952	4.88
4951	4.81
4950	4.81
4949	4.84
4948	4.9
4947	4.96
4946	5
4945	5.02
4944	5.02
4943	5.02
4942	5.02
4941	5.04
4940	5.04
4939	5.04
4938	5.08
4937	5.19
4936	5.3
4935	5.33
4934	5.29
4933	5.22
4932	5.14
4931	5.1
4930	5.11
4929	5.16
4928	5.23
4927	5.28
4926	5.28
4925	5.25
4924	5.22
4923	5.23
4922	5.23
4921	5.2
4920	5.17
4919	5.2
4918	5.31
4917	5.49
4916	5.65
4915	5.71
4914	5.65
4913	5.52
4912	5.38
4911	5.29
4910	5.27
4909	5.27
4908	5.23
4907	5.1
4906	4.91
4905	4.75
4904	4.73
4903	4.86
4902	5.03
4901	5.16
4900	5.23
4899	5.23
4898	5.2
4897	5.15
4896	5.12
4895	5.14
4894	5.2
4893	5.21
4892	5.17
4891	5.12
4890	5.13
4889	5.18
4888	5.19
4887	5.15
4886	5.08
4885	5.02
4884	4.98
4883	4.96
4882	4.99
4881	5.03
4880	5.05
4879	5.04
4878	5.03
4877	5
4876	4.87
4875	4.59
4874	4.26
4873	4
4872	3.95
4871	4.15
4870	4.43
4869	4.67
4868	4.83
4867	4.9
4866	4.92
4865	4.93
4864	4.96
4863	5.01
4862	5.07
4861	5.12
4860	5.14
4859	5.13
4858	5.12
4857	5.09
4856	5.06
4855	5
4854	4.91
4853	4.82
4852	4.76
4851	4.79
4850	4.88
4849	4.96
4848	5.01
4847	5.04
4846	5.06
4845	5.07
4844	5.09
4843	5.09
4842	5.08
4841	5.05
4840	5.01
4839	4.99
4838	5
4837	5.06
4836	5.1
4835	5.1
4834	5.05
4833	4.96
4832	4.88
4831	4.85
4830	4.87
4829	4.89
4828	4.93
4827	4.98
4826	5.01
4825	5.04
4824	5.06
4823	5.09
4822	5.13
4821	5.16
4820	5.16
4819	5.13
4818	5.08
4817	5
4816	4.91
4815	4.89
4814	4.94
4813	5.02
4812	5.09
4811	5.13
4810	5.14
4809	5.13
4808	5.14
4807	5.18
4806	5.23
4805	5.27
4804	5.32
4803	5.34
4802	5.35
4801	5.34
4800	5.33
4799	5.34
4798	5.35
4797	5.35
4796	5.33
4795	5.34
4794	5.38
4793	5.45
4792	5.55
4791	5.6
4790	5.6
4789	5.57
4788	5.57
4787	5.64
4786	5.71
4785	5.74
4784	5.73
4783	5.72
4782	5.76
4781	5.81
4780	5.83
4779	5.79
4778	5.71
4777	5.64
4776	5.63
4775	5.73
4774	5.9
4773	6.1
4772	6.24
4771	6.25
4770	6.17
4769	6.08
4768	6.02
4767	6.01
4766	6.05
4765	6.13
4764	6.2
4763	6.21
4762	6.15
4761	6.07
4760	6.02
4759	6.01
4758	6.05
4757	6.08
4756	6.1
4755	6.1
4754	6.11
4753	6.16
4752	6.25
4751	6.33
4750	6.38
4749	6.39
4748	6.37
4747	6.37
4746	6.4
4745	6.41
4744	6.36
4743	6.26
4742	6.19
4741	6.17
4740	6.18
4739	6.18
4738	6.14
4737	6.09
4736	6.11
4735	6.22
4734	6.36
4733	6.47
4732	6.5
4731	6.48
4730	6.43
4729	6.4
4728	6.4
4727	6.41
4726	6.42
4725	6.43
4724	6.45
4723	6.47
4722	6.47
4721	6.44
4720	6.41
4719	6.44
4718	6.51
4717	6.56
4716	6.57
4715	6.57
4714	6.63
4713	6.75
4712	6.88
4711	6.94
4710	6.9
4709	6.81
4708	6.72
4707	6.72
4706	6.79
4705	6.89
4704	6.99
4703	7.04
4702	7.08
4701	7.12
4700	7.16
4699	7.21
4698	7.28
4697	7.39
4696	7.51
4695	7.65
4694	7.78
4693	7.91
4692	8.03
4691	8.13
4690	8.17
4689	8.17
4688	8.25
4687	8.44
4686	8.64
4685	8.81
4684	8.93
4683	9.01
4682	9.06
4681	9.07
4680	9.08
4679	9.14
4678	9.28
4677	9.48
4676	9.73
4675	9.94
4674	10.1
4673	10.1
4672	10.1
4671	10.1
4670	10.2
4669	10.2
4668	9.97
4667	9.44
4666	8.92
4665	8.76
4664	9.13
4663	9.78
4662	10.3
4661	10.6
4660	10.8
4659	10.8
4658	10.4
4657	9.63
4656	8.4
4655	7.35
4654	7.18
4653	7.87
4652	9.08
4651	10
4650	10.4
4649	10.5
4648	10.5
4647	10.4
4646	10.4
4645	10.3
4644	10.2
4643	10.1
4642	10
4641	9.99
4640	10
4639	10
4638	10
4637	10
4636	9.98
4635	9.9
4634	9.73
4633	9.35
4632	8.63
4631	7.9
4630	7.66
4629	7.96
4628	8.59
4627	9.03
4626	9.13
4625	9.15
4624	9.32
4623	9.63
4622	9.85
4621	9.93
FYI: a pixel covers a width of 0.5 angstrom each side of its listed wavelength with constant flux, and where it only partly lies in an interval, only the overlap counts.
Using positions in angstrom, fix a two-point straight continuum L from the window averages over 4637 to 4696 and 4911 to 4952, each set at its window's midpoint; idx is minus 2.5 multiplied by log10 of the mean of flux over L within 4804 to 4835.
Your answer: 0.35 mag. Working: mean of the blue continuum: 9.38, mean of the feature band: 5.05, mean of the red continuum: 5.18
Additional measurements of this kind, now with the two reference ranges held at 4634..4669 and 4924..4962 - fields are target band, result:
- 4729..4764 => 0.298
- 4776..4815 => 0.339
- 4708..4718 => 0.286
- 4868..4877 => 0.361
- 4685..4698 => 0.139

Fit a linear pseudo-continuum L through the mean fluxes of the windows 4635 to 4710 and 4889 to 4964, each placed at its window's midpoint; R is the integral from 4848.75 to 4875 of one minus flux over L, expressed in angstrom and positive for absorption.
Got 5.6 angstrom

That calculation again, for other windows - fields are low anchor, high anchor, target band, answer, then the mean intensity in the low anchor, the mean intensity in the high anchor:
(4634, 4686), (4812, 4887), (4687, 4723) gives 6.0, 9.67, 4.94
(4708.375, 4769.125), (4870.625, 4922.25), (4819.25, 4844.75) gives 2.6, 6.34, 5.07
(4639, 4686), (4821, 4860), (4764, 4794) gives 3.6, 9.64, 5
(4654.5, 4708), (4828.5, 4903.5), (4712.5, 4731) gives 3.3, 8.72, 4.96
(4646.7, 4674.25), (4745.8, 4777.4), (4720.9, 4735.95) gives 1.8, 9.67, 6.11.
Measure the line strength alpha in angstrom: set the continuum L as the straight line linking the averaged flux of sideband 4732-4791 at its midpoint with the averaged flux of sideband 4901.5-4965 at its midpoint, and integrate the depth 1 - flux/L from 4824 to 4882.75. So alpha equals 6.7 angstrom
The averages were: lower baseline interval 6.05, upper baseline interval 5.09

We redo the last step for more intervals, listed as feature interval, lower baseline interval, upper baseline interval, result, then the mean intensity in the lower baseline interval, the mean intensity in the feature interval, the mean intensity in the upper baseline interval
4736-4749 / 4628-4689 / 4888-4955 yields 3.0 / 9.48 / 6.26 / 5.15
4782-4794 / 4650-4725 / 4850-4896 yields 1.5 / 8.24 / 5.62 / 4.92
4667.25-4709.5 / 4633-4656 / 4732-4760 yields -0.8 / 9.69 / 8.39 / 6.23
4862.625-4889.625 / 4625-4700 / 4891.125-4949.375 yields 4.8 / 9.2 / 4.82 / 5.17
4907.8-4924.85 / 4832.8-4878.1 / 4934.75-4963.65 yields -1.5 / 4.89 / 5.35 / 4.95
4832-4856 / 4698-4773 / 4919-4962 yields 3.0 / 6.42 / 4.99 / 5.05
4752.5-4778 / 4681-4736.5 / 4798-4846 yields 0.3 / 7.13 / 6.04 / 5.09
